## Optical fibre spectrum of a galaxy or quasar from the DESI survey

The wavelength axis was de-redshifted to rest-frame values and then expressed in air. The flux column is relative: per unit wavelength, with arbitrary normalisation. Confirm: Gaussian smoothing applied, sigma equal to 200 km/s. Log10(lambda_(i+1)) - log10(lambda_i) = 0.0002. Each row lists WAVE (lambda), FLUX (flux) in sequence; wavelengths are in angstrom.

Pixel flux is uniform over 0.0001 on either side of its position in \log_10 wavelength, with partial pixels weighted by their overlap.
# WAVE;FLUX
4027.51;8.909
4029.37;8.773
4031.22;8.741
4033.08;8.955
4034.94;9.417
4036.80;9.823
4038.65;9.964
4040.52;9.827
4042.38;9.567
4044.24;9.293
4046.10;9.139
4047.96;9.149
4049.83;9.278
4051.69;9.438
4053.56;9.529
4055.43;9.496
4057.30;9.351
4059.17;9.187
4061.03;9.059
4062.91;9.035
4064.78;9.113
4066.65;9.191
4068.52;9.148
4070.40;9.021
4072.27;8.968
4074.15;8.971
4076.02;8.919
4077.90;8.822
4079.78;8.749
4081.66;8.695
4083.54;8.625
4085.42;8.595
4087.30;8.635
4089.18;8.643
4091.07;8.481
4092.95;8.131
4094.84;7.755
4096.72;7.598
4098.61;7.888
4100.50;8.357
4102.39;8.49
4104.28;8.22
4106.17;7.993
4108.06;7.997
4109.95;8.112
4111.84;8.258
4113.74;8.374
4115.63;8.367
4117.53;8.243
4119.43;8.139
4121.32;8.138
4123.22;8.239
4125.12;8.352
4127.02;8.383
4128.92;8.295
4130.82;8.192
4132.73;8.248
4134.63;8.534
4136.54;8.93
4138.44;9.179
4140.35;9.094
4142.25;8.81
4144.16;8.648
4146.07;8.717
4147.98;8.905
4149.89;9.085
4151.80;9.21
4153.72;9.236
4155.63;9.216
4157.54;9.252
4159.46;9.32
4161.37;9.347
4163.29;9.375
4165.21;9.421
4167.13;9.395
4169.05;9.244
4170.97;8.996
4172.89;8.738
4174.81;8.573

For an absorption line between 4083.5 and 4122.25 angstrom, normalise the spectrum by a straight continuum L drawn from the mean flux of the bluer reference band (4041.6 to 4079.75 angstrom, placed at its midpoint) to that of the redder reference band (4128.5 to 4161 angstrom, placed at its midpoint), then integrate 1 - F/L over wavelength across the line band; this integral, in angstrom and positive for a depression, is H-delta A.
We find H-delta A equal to 3.44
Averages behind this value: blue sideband 9.17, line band 8.23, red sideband 8.89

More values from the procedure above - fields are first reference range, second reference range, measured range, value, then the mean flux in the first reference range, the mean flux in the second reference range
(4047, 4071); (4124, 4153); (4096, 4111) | 1.4 angstrom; 9.23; 8.71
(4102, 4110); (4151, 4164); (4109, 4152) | 0.8 angstrom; 8.15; 9.28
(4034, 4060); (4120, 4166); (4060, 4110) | 3.5 angstrom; 9.46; 8.83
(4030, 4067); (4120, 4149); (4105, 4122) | 1.1 angstrom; 9.33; 8.58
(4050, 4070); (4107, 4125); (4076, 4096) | 0.6 angstrom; 9.25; 8.21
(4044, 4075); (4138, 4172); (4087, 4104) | 1.8 angstrom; 9.2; 9.13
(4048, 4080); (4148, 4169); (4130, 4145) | 0.9 angstrom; 9.14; 9.27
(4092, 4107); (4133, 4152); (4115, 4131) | 0.5 angstrom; 8.05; 8.88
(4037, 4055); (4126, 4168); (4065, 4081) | 0.6 angstrom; 9.48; 8.94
